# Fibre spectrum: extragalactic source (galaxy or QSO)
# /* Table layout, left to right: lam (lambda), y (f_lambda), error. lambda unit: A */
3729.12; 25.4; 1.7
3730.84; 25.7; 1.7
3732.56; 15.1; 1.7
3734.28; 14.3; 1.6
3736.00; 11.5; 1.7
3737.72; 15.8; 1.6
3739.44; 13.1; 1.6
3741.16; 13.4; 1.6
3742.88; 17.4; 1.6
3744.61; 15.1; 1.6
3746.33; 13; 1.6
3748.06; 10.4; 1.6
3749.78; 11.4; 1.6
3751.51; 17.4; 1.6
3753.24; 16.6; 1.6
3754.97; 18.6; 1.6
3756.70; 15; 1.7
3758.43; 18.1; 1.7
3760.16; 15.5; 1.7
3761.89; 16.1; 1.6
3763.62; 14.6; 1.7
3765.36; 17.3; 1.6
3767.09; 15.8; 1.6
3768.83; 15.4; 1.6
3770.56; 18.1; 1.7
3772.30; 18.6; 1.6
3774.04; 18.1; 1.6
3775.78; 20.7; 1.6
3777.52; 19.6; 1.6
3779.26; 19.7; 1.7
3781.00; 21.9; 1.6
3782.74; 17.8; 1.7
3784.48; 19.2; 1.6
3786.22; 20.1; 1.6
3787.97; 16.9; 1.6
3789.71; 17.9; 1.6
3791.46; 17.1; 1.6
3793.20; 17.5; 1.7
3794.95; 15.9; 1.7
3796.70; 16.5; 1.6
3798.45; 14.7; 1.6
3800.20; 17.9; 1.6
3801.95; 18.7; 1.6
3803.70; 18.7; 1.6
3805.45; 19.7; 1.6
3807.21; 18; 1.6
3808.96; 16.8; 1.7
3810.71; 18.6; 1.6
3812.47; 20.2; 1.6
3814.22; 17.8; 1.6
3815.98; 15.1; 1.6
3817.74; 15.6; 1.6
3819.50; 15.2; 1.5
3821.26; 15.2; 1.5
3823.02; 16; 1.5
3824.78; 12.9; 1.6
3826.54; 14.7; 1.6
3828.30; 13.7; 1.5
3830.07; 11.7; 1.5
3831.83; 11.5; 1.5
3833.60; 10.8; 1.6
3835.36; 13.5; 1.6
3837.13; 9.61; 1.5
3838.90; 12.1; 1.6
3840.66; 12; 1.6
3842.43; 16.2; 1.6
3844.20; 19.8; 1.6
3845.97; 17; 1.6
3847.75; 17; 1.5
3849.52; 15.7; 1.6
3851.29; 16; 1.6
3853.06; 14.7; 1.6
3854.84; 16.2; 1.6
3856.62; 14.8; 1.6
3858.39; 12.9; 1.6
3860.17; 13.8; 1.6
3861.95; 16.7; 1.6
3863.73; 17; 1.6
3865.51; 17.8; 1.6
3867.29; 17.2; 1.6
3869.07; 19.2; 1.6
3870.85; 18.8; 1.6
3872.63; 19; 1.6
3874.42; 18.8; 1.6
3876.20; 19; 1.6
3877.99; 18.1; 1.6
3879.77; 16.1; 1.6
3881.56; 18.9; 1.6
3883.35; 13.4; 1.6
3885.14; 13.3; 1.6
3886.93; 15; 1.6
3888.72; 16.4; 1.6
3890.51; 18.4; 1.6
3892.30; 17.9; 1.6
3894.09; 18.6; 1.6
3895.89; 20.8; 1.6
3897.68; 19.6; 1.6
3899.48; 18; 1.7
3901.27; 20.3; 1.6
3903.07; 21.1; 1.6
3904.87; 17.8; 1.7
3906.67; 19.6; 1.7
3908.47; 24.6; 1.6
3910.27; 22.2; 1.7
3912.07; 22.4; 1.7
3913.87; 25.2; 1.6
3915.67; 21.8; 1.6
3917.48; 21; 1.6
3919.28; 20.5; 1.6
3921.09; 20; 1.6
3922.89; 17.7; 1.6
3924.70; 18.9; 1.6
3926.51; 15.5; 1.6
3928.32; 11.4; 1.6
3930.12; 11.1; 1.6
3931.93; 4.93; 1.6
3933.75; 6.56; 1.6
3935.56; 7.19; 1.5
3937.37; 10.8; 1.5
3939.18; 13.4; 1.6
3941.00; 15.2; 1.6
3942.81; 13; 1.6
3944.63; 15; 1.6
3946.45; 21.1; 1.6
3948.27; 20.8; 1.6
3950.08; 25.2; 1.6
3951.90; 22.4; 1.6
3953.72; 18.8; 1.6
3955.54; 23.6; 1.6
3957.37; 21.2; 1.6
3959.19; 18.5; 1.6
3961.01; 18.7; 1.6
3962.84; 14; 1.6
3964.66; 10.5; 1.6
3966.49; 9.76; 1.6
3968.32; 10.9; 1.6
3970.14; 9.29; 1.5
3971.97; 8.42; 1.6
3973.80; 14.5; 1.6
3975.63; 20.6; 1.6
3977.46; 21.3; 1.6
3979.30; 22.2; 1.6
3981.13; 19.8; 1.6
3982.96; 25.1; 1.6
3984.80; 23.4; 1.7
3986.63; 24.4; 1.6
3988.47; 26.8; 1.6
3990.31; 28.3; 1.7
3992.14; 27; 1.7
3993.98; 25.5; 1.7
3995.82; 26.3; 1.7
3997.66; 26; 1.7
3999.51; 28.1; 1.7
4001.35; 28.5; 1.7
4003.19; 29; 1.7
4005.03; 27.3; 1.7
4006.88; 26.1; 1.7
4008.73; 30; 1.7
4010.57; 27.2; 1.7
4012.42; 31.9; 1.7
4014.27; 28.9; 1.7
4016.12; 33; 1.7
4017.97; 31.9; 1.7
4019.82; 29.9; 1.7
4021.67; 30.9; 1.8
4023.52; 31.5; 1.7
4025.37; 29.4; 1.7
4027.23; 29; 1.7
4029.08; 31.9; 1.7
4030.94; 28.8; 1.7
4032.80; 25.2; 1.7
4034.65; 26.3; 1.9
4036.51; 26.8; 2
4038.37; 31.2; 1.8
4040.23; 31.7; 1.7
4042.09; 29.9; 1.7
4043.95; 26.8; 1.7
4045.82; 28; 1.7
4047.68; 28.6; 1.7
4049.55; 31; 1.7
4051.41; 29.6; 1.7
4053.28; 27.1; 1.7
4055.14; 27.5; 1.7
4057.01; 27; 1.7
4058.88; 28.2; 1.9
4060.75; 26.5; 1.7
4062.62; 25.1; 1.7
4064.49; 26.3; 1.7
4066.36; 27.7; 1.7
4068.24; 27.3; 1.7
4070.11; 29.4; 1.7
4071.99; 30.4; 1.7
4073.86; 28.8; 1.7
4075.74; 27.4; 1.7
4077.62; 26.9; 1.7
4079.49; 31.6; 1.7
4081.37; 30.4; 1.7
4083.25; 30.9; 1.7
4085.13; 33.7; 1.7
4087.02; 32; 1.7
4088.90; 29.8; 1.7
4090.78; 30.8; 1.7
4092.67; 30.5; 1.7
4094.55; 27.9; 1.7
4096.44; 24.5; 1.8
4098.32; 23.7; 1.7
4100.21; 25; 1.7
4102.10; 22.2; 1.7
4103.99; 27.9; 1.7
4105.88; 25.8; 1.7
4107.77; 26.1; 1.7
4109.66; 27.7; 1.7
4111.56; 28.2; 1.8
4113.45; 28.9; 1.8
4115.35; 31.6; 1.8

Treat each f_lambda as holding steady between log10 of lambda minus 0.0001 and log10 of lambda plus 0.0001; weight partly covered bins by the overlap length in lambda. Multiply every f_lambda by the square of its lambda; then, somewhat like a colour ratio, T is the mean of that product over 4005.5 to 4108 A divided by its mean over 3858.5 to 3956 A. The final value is 1.8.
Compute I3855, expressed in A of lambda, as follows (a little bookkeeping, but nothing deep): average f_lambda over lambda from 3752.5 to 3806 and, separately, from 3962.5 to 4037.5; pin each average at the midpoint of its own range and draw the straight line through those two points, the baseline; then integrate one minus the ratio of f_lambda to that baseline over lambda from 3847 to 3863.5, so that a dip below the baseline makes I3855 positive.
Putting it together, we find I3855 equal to 3.9 A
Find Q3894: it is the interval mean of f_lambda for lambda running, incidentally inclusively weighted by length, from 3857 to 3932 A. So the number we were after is 18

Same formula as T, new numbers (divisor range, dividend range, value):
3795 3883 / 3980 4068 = 1.92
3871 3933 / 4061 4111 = 1.70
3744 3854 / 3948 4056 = 1.71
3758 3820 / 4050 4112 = 1.84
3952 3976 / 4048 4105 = 1.94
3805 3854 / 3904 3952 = 1.19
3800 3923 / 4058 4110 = 1.82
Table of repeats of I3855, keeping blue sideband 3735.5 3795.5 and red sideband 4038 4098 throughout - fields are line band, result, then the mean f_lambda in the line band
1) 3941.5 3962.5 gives 3.96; 19.6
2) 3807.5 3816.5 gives 0.33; 17.8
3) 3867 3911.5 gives 6.38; 18.5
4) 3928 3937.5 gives 6.12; 8.32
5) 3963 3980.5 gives 7.52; 14.3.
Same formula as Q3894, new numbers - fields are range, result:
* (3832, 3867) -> 14.9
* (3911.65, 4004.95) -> 18.9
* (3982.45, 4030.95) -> 28.4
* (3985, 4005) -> 26.9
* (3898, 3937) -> 17.4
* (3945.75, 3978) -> 17.1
